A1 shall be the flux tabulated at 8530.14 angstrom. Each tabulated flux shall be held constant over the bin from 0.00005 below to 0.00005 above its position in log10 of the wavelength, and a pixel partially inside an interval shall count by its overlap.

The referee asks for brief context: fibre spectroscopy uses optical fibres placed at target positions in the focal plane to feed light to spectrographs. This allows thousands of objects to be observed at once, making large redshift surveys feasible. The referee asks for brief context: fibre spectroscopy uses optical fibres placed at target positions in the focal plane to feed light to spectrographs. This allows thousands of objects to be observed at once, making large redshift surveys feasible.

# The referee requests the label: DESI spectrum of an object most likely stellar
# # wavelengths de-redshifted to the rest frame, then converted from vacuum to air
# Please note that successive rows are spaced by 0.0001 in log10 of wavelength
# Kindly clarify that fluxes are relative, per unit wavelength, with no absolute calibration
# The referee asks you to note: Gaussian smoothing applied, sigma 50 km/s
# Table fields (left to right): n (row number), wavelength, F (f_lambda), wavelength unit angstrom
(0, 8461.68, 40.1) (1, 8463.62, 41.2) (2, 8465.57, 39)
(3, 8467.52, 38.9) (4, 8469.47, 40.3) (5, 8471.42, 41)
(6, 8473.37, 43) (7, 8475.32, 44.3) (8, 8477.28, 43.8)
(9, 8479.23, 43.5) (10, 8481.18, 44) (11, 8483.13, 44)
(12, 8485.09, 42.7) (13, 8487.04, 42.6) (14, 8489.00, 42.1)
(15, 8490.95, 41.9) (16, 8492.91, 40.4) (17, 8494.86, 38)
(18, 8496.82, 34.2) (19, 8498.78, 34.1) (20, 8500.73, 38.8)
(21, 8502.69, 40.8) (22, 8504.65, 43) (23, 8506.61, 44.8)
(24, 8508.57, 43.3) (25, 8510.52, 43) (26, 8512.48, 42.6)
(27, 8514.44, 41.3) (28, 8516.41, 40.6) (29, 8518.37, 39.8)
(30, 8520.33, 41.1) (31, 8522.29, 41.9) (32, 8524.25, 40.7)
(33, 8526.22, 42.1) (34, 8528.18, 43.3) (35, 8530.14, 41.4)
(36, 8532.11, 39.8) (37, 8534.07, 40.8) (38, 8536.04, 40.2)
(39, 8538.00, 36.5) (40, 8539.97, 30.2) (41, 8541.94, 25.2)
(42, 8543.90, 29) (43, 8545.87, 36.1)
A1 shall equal 41.4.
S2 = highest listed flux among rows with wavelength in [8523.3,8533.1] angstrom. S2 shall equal 43.3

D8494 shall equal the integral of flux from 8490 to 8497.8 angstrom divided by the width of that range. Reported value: 38.6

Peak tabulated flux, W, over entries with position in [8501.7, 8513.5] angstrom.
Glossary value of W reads 44.8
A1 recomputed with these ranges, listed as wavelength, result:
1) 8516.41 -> 40.6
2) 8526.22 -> 42.1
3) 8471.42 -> 41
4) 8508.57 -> 43.3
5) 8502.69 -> 40.8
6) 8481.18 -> 44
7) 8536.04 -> 40.2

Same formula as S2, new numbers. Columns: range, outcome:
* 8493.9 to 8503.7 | 40.8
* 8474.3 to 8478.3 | 44.3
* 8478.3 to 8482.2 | 44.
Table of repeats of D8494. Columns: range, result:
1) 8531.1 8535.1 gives 40.2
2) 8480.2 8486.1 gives 43.6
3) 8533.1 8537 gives 40.5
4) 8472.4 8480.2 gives 43.6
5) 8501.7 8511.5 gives 43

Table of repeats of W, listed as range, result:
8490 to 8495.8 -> 41.9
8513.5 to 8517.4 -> 41.3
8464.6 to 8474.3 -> 43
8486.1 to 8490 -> 42.6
